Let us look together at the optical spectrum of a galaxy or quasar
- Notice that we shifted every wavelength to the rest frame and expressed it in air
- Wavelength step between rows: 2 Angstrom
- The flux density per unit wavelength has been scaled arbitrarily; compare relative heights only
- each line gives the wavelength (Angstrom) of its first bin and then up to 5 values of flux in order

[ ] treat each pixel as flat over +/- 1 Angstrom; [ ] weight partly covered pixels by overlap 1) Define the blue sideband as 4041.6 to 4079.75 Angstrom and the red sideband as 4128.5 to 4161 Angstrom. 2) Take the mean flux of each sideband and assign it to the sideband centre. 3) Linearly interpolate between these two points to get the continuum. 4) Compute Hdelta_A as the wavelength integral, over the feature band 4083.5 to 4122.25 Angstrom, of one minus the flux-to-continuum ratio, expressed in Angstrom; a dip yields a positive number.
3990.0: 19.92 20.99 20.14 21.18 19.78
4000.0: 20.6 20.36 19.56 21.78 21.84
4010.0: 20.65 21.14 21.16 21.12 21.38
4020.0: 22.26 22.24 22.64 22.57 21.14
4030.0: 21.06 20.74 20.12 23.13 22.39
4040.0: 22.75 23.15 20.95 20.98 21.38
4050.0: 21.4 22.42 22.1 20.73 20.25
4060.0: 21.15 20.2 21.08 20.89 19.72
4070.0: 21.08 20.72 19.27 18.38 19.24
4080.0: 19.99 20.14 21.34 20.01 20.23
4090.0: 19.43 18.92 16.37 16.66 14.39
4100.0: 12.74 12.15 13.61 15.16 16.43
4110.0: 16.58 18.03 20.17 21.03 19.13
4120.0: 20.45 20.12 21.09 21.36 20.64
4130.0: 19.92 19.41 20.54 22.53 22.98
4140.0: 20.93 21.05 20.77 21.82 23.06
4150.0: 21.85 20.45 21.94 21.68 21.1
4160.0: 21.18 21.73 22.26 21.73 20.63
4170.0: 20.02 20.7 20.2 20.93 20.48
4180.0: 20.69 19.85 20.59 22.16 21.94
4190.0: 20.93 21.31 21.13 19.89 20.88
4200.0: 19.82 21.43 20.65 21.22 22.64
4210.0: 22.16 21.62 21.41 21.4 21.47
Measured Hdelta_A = 6.41 Angstrom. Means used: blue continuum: 20.7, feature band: 17.6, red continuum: 21.3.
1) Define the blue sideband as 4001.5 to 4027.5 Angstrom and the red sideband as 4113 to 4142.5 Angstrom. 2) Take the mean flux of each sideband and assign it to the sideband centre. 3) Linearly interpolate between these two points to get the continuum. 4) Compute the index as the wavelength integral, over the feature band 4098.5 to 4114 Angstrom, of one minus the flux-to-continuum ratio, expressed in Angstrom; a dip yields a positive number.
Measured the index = 4.2 Angstrom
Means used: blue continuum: 21.5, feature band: 15.3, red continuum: 20.8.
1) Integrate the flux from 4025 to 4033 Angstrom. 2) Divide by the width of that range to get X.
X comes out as 21.4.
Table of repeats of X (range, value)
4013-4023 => 21.6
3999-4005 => 20.2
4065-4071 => 20.6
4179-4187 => 20.8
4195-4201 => 20.2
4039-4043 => 22.9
